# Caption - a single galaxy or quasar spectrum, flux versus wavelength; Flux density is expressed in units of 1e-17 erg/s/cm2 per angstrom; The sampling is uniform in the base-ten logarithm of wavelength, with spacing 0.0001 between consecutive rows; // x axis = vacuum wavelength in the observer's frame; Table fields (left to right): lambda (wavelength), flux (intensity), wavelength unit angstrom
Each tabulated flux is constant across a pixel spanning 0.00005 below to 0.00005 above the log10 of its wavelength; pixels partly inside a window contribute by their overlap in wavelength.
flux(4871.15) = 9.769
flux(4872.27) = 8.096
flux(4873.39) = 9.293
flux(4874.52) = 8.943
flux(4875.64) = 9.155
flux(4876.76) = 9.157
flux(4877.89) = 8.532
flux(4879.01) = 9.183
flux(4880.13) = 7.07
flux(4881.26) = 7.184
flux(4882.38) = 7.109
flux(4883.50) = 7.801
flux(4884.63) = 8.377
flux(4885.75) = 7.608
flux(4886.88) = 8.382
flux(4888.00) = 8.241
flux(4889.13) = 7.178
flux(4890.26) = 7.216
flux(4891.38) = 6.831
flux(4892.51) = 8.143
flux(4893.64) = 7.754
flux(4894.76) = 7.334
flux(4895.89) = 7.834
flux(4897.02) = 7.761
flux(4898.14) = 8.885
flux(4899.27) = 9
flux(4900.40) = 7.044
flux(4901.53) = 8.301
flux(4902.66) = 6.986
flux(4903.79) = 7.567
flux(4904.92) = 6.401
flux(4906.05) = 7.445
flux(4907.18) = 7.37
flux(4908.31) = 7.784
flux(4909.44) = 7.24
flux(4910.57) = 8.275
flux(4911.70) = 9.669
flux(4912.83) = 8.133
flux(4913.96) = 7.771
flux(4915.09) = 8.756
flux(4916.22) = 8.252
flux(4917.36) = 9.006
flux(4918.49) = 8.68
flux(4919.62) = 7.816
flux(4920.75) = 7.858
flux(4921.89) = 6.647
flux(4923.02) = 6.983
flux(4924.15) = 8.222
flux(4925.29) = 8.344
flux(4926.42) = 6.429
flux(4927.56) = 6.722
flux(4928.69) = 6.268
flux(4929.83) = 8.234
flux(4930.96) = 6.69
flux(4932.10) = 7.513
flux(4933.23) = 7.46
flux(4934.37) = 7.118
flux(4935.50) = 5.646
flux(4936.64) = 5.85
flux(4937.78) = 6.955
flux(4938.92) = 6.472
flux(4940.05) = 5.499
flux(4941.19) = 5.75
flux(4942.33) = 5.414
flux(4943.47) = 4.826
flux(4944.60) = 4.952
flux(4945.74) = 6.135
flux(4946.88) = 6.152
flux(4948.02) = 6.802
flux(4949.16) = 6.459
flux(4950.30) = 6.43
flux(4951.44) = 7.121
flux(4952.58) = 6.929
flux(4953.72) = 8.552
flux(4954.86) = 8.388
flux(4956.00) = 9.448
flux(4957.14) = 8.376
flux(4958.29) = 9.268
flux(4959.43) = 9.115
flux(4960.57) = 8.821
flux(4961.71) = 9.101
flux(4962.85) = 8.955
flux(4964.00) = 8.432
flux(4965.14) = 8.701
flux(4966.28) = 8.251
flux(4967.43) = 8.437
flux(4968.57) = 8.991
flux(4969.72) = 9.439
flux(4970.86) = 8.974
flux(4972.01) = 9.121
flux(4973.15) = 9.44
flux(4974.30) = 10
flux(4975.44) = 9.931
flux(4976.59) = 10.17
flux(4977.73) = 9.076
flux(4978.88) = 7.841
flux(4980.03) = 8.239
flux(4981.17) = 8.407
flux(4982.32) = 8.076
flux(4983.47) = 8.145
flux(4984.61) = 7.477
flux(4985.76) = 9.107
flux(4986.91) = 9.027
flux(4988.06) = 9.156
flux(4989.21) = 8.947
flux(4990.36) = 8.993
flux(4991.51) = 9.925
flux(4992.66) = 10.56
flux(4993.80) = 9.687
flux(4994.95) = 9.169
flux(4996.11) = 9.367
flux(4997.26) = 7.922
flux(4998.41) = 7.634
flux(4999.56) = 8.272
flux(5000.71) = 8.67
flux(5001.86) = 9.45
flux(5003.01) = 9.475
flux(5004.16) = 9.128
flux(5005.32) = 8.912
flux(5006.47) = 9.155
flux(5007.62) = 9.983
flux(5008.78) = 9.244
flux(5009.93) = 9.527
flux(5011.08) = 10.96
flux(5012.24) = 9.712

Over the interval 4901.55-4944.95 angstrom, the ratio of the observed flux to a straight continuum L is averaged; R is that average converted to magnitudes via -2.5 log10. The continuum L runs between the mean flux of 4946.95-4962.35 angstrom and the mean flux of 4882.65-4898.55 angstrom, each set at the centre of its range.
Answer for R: 0.099 mag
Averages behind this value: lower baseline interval 7.79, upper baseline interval 8.01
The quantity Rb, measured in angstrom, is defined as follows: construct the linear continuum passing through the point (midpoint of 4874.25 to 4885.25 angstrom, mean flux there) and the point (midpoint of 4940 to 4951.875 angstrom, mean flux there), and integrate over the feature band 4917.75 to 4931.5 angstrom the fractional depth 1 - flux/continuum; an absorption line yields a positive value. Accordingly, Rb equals -1.5 angstrom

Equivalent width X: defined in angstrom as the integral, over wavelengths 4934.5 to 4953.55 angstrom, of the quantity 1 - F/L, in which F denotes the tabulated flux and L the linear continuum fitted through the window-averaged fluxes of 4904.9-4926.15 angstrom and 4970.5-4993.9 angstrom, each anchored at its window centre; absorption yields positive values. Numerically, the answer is 5.1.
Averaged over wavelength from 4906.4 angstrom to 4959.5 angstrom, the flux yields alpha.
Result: 7.3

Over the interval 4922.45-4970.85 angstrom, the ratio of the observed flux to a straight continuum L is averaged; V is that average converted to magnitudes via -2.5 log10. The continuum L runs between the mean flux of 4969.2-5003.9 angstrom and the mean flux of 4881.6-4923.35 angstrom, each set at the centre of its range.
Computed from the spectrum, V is 0.15 mag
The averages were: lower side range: 7.82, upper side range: 8.99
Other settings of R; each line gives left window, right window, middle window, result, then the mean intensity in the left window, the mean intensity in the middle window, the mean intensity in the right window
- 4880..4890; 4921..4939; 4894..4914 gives -0.06 mag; 7.67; 7.82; 7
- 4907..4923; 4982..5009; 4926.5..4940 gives 0.22 mag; 8.07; 6.75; 8.98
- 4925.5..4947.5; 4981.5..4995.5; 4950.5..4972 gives -0.13 mag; 6.35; 8.6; 9.01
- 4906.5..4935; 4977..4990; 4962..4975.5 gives -0.09 mag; 7.73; 9.02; 8.53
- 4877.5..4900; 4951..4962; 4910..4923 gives -0.01 mag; 7.86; 8.21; 8.51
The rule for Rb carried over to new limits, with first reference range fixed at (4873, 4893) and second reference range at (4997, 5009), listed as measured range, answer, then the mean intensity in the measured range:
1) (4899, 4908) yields 0.8 angstrom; 7.47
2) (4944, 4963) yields 2.0 angstrom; 7.68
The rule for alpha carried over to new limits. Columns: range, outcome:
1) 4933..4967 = 7.25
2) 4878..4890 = 7.83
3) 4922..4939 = 7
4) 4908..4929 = 7.86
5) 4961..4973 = 8.86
